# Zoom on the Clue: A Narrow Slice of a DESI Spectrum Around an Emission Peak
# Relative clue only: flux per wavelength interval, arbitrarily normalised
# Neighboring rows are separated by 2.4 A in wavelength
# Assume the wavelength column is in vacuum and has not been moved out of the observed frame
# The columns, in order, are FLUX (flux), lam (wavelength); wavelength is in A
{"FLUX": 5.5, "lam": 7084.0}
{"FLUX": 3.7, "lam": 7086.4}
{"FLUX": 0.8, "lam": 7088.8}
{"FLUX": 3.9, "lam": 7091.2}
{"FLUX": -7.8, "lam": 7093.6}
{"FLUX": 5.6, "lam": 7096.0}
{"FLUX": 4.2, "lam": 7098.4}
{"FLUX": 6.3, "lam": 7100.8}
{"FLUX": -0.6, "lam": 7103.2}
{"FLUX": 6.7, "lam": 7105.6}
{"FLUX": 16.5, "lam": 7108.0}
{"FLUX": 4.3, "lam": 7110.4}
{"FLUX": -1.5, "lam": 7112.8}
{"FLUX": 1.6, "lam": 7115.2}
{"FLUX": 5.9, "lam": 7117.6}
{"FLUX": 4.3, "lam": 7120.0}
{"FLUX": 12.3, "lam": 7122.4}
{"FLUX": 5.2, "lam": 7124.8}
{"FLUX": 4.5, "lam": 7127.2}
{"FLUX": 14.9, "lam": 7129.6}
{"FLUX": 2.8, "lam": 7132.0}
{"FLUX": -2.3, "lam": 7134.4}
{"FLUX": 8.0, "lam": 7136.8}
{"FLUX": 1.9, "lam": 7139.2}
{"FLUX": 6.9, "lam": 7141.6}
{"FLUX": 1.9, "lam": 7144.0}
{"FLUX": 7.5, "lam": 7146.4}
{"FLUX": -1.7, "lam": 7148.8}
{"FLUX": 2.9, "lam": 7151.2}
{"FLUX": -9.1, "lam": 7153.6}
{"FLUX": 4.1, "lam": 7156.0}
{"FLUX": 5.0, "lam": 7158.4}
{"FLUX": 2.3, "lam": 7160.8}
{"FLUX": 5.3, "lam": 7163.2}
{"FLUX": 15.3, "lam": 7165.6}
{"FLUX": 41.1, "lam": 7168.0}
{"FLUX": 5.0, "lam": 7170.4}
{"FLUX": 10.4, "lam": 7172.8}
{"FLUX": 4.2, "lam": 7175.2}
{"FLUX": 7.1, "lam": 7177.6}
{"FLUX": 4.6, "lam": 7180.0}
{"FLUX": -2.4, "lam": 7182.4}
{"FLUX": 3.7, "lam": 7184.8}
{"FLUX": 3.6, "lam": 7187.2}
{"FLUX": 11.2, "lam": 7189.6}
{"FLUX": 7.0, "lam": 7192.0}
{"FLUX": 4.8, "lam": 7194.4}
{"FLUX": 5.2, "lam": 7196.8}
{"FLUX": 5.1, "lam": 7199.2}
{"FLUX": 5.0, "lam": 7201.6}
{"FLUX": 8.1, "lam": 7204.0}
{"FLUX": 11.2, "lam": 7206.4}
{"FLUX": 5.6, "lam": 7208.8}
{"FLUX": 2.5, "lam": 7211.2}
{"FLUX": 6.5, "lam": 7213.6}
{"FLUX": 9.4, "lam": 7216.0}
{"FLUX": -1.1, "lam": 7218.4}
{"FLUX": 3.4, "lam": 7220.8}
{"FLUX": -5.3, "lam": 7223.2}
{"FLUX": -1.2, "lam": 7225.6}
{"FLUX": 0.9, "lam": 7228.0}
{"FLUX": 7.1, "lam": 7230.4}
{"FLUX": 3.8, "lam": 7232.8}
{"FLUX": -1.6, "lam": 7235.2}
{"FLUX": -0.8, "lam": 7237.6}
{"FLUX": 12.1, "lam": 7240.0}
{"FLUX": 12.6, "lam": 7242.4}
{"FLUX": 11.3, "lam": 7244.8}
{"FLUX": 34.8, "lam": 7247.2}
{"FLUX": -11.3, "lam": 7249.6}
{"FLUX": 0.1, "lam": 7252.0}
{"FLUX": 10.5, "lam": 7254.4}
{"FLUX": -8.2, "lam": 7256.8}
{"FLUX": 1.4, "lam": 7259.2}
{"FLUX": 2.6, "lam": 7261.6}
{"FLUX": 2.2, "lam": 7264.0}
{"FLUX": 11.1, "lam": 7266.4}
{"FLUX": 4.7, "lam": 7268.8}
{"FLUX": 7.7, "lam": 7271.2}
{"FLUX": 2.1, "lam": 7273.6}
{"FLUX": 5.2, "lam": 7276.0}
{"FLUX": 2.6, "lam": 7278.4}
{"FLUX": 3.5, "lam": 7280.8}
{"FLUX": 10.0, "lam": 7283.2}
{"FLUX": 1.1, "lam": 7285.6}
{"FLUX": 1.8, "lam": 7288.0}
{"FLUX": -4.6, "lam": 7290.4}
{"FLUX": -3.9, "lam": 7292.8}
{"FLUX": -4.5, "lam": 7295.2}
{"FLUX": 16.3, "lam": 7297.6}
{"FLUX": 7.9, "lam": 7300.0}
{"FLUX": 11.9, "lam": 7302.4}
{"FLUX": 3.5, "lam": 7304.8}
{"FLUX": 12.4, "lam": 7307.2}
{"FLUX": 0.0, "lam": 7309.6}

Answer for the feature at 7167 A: H-alpha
